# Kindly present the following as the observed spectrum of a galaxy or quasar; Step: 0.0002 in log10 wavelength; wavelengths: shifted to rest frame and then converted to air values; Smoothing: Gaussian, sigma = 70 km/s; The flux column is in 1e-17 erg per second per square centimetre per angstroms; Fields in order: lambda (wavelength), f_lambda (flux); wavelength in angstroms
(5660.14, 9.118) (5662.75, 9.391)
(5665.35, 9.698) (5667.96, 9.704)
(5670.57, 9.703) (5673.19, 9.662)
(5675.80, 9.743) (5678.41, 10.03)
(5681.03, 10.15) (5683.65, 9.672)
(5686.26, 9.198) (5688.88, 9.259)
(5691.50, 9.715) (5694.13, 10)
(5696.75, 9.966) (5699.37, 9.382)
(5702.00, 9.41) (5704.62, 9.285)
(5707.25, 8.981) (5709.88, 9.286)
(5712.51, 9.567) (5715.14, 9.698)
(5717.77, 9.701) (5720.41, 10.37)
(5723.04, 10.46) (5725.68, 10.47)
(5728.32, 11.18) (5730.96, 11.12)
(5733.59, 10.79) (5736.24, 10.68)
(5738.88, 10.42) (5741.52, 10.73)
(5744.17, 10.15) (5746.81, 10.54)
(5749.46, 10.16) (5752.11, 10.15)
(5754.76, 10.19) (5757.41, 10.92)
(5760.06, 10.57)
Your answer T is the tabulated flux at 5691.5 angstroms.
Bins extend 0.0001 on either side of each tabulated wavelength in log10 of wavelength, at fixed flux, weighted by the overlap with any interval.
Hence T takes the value 9.715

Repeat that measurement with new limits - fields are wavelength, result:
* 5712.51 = 9.567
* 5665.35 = 9.698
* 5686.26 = 9.198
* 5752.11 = 10.15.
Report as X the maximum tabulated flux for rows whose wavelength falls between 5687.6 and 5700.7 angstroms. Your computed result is 10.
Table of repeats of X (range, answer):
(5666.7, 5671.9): 9.704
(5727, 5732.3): 11.18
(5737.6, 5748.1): 10.73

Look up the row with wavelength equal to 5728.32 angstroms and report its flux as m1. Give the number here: 11.18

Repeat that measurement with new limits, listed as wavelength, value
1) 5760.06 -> 10.57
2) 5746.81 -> 10.54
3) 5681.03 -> 10.15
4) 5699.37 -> 9.382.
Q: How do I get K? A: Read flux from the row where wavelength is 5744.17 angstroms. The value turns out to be 10.15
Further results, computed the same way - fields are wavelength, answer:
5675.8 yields 9.743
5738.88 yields 10.42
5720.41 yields 10.37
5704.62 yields 9.285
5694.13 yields 10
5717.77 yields 9.701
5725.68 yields 10.47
